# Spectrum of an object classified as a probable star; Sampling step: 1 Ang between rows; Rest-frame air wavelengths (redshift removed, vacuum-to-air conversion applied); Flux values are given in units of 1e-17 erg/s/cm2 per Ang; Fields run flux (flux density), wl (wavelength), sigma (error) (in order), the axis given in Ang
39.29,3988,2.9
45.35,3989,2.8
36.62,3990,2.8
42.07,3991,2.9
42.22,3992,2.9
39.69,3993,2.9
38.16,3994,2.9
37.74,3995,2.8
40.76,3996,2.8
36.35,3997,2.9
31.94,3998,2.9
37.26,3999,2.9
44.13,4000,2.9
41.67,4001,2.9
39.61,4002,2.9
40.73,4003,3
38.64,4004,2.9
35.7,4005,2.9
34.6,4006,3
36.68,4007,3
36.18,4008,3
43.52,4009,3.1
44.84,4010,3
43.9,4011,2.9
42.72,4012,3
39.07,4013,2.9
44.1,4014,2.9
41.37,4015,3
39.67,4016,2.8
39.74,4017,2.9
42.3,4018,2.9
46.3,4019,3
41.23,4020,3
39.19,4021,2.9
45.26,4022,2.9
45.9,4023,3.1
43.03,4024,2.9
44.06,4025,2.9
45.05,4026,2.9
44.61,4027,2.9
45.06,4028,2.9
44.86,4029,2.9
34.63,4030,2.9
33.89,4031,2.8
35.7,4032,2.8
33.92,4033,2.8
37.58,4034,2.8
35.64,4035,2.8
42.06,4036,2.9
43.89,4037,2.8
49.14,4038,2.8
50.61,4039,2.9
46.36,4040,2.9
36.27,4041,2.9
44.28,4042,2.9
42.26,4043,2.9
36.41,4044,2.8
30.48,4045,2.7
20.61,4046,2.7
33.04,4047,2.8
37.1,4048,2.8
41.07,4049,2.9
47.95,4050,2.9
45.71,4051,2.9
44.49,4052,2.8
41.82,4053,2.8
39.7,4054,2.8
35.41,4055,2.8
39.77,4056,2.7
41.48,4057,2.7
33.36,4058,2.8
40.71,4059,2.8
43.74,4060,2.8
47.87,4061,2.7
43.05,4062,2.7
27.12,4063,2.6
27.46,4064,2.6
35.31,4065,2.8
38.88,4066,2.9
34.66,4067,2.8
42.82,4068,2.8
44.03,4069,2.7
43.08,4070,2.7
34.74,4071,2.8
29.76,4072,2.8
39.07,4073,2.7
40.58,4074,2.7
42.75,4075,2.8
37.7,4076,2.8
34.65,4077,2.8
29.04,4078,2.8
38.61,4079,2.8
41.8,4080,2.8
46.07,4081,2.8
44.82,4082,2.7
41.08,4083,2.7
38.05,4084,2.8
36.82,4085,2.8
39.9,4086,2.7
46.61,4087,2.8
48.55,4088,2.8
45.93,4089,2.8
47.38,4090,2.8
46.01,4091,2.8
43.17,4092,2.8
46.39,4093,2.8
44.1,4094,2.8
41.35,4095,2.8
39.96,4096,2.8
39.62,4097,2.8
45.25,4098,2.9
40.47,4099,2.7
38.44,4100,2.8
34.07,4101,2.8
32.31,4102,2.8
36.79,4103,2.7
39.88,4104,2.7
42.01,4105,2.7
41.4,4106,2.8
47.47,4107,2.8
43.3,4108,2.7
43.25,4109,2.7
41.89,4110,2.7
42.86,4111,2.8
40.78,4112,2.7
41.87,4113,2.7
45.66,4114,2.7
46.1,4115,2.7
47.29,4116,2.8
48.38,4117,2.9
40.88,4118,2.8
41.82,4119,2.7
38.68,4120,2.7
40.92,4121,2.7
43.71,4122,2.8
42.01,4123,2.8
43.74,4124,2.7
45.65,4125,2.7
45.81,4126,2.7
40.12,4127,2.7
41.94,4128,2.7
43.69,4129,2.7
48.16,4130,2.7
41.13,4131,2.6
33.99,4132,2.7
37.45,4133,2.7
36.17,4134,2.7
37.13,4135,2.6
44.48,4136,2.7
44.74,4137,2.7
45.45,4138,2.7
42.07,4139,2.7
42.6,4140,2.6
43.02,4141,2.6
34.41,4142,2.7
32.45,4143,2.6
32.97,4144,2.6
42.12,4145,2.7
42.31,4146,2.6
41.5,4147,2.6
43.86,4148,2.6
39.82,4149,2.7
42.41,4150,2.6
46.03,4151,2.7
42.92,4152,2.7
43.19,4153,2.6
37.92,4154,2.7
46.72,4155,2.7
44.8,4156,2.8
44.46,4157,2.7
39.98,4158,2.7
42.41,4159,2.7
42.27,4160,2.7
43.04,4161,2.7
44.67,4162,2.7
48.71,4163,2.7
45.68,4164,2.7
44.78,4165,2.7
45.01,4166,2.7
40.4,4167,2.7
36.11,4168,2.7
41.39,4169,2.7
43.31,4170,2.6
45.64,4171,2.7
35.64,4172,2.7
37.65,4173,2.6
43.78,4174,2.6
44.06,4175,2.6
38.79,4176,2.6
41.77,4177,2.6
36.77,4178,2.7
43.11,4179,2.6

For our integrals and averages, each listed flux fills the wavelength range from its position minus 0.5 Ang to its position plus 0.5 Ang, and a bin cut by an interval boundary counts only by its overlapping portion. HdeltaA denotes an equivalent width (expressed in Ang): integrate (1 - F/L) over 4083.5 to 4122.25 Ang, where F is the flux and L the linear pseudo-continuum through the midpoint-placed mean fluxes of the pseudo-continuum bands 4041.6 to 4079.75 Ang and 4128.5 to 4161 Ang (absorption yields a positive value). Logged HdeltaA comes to -2.4 Ang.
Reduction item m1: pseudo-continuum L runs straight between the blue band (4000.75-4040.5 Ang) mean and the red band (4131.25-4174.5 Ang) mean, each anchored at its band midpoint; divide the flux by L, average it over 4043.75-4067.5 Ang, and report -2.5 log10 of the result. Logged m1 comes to 0.10 mag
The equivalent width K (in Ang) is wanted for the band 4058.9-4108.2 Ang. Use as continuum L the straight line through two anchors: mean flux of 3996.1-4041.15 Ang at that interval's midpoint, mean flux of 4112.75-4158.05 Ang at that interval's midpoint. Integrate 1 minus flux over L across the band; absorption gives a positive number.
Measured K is 1.5 Ang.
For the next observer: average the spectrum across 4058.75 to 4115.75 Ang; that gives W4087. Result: 40.7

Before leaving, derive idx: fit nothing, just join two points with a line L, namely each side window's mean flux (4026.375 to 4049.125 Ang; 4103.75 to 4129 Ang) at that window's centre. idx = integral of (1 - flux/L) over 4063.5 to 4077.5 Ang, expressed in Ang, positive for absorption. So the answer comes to 1.1 Ang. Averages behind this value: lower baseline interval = 39.1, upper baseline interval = 43.1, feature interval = 37.5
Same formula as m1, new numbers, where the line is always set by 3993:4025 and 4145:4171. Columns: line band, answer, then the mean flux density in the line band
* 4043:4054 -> 0.08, 38.2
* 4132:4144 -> 0.08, 39.5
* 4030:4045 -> 0.02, 40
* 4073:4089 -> 0.03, 40.6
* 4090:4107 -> 0.02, 41.1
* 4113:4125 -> -0.03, 43.6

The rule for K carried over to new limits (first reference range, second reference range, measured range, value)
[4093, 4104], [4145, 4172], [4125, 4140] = -0.1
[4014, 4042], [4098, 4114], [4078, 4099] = -0.9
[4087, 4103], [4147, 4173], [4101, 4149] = 1.0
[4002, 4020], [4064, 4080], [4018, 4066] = -1.3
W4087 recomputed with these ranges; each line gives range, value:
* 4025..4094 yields 40.1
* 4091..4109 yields 41.1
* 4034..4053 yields 40.4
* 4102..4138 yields 42.2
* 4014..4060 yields 40.6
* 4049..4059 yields 41.1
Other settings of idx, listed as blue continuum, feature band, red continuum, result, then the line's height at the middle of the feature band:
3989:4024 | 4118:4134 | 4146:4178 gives 0.1 Ang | 42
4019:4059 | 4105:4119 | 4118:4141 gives -0.7 Ang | 41.6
